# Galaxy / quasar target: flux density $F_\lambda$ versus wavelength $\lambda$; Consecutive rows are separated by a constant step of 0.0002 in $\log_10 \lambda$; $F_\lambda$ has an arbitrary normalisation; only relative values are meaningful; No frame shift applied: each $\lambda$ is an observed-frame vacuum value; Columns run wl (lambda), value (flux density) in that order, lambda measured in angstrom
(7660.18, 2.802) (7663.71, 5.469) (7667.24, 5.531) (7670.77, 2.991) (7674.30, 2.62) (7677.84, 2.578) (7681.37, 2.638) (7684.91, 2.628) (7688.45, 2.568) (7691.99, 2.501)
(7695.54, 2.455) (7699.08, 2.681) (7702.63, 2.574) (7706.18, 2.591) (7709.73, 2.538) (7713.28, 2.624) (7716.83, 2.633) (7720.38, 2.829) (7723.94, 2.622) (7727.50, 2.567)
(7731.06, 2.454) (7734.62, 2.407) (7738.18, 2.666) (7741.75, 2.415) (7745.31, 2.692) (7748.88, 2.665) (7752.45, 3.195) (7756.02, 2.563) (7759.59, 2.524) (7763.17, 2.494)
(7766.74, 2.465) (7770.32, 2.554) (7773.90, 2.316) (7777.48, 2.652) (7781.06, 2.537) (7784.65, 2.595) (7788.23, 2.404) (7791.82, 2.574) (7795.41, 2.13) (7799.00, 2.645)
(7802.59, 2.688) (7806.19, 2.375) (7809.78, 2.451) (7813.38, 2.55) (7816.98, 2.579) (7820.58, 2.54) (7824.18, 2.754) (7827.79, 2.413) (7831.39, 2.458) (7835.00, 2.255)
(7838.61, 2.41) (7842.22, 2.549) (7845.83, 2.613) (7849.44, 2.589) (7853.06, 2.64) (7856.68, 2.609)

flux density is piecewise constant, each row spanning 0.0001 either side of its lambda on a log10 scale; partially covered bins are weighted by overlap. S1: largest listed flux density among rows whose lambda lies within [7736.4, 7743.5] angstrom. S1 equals 2.666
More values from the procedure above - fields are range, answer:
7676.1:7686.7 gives 2.638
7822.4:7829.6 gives 2.754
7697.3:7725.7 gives 2.829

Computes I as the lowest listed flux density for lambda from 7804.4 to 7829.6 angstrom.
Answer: 2.375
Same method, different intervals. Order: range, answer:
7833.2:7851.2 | 2.255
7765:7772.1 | 2.465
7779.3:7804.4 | 2.13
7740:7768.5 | 2.415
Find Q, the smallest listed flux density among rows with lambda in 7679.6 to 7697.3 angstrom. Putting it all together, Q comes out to 2.455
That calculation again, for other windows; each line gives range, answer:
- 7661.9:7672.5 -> 2.991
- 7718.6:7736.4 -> 2.407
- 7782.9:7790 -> 2.404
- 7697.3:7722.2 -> 2.538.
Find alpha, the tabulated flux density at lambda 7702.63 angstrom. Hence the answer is 2.574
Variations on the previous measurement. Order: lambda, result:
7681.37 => 2.638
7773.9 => 2.316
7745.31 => 2.692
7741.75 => 2.415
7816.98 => 2.579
